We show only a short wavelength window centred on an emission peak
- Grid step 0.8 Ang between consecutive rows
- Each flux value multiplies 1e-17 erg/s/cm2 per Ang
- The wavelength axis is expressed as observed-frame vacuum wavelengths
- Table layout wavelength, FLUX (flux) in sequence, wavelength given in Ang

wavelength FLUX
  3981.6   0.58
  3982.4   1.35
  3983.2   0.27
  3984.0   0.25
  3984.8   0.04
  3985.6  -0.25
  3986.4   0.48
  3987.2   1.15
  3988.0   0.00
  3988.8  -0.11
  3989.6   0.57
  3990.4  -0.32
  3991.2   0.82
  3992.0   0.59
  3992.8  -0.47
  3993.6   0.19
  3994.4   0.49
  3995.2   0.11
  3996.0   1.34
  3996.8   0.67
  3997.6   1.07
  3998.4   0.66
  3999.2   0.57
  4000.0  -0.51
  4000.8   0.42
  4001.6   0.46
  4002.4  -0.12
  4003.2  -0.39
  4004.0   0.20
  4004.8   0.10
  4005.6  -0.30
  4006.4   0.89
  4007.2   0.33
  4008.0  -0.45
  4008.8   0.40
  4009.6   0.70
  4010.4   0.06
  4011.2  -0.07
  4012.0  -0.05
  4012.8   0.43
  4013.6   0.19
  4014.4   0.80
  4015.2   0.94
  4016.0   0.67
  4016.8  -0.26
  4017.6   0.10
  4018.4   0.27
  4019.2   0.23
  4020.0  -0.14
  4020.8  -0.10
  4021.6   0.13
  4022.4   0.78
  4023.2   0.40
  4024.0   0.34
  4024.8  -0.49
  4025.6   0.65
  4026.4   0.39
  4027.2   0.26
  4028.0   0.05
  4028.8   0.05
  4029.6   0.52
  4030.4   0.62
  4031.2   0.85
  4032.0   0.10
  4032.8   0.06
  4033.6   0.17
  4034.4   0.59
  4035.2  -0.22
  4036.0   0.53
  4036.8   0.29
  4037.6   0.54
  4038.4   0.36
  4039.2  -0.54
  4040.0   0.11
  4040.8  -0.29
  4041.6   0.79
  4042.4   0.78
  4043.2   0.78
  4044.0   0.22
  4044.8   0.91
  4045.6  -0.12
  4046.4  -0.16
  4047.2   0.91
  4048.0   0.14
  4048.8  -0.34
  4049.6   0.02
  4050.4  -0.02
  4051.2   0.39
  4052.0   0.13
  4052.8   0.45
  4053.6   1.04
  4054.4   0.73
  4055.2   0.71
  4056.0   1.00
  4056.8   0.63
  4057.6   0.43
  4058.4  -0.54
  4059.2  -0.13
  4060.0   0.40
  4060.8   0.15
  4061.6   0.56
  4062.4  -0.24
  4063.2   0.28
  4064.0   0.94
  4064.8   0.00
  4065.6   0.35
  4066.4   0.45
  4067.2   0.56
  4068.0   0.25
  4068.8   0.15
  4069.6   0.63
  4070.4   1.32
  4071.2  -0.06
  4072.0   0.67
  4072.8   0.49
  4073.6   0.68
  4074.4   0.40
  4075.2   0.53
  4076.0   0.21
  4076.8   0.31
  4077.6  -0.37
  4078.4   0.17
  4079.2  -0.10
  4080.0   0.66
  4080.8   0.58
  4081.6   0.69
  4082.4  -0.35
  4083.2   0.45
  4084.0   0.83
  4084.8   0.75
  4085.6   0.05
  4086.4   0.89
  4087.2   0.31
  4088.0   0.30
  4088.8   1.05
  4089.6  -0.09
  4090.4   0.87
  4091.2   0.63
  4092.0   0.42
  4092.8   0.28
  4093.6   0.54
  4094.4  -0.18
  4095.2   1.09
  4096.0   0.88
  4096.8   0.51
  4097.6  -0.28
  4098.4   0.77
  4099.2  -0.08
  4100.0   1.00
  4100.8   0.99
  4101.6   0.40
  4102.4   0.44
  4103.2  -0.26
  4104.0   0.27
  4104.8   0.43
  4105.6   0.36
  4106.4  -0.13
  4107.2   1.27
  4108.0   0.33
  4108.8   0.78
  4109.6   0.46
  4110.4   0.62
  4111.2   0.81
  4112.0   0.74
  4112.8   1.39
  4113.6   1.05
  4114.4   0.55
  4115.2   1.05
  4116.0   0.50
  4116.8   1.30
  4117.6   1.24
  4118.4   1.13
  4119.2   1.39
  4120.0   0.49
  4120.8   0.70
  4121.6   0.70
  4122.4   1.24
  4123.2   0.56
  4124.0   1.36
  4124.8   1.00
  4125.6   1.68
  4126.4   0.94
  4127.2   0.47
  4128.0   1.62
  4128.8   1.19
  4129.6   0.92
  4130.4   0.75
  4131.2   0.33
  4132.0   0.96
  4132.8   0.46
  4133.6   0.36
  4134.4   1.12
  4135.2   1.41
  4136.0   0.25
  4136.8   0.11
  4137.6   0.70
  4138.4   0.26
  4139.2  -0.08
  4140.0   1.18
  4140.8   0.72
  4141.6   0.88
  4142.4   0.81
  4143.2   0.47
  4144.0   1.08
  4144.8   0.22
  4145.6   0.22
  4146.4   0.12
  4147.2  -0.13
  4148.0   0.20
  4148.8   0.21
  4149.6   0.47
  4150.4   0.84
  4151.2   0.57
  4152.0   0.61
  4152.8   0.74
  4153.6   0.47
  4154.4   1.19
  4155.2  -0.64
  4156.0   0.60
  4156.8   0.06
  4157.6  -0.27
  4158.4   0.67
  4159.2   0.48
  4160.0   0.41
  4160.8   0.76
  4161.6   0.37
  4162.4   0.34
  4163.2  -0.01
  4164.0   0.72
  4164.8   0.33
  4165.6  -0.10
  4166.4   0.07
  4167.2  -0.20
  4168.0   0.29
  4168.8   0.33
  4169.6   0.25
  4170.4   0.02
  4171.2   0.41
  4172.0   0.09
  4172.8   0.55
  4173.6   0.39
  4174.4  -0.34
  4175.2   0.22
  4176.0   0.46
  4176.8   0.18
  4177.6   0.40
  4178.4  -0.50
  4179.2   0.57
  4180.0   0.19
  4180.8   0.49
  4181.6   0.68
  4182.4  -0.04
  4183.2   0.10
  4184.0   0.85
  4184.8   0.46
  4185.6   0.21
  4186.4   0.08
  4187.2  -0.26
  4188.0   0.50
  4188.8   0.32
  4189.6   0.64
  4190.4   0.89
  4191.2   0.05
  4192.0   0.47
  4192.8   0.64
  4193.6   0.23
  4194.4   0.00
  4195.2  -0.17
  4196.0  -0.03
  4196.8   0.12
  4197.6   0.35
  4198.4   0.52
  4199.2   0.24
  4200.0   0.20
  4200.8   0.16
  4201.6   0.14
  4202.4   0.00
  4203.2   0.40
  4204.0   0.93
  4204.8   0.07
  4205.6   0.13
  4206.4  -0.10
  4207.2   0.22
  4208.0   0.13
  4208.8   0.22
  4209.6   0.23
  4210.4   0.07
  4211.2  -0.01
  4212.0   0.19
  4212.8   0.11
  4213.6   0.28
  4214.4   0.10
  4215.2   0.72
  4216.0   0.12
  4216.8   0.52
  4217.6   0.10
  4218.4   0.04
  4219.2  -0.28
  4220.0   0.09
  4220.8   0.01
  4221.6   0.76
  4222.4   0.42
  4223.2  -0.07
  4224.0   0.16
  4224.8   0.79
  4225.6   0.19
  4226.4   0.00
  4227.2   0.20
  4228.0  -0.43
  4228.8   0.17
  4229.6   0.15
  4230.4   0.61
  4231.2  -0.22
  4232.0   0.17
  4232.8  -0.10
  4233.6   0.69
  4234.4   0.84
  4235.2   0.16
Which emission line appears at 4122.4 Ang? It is C IV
